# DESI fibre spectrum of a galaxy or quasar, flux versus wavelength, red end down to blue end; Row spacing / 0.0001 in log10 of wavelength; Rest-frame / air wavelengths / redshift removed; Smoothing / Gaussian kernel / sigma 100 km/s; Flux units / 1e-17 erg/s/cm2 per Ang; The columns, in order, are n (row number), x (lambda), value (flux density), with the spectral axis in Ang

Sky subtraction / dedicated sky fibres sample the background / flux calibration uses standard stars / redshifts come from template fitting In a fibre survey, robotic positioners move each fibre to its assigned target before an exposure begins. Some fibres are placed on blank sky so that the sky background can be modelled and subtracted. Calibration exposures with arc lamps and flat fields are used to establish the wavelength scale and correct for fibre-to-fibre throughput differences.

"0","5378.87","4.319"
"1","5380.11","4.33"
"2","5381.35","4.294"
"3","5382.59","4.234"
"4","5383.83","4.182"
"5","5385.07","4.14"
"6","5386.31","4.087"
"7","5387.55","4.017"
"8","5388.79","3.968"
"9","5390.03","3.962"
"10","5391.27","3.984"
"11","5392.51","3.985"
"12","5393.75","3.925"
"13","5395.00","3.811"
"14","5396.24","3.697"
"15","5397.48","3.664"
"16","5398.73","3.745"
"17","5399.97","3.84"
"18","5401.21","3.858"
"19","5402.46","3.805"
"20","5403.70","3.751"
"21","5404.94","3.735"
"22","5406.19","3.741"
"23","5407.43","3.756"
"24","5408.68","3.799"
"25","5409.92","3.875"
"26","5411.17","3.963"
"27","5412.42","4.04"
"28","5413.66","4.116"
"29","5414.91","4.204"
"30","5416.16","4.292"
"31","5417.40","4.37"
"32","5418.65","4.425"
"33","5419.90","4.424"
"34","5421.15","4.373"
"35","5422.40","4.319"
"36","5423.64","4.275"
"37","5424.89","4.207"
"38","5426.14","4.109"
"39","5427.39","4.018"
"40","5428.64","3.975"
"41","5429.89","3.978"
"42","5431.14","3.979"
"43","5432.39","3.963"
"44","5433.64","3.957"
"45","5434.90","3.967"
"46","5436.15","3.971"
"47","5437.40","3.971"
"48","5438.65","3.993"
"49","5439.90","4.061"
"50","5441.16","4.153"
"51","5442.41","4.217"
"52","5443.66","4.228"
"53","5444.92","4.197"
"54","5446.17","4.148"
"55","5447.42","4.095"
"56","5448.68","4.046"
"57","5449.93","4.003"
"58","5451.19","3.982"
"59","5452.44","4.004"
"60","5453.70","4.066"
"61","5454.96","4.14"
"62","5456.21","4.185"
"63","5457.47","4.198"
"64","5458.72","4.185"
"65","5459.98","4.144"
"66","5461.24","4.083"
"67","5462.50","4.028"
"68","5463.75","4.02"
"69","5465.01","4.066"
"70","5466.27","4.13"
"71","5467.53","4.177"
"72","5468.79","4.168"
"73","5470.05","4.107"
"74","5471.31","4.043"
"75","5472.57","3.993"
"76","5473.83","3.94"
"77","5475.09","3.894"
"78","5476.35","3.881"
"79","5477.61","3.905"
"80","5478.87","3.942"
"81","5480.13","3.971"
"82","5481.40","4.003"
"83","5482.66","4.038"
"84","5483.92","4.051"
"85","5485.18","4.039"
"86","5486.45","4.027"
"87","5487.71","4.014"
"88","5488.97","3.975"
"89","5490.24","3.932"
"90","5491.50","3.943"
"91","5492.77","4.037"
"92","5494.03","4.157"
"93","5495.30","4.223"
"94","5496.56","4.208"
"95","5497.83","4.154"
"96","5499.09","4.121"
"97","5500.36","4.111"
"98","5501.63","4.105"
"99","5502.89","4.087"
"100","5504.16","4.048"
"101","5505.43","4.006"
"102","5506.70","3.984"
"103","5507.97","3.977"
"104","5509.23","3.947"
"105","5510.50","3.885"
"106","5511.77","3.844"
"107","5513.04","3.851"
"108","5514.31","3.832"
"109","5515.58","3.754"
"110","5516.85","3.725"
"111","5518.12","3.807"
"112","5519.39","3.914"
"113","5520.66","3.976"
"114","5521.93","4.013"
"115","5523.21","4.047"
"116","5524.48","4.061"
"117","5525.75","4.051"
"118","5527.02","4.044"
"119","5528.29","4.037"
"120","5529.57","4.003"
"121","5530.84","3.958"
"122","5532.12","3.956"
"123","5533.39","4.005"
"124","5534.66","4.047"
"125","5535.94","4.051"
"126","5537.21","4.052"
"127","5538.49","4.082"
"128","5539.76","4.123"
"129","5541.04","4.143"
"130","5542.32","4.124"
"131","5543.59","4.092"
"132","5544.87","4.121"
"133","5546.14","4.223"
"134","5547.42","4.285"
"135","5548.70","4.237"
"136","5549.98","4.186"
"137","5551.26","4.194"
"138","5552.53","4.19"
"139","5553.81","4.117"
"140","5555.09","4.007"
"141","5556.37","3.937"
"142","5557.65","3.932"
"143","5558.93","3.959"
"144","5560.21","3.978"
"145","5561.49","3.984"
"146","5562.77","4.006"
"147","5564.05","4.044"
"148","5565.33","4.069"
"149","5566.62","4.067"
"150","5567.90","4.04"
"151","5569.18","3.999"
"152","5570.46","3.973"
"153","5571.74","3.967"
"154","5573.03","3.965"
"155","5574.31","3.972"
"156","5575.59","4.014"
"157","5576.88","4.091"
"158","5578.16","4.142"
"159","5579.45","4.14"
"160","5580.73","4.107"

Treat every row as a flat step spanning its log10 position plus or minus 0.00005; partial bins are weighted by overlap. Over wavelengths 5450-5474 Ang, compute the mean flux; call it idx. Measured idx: 4.09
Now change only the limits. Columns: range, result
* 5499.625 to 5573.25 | 4.02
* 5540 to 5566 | 4.09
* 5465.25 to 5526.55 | 4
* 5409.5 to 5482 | 4.09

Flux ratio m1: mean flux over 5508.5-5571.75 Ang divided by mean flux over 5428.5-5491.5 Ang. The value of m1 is 0.99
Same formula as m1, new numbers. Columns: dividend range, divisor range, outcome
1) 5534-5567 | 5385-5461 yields 1.01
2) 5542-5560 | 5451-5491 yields 1.02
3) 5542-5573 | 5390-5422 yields 1.03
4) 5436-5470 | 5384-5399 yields 1.04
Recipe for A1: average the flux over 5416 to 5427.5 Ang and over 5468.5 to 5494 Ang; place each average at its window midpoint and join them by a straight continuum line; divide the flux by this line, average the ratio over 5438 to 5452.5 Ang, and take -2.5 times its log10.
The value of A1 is 0.021 mag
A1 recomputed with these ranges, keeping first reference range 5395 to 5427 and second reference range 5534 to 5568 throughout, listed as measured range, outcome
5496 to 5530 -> 0.02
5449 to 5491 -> 0.00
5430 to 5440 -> 0.01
